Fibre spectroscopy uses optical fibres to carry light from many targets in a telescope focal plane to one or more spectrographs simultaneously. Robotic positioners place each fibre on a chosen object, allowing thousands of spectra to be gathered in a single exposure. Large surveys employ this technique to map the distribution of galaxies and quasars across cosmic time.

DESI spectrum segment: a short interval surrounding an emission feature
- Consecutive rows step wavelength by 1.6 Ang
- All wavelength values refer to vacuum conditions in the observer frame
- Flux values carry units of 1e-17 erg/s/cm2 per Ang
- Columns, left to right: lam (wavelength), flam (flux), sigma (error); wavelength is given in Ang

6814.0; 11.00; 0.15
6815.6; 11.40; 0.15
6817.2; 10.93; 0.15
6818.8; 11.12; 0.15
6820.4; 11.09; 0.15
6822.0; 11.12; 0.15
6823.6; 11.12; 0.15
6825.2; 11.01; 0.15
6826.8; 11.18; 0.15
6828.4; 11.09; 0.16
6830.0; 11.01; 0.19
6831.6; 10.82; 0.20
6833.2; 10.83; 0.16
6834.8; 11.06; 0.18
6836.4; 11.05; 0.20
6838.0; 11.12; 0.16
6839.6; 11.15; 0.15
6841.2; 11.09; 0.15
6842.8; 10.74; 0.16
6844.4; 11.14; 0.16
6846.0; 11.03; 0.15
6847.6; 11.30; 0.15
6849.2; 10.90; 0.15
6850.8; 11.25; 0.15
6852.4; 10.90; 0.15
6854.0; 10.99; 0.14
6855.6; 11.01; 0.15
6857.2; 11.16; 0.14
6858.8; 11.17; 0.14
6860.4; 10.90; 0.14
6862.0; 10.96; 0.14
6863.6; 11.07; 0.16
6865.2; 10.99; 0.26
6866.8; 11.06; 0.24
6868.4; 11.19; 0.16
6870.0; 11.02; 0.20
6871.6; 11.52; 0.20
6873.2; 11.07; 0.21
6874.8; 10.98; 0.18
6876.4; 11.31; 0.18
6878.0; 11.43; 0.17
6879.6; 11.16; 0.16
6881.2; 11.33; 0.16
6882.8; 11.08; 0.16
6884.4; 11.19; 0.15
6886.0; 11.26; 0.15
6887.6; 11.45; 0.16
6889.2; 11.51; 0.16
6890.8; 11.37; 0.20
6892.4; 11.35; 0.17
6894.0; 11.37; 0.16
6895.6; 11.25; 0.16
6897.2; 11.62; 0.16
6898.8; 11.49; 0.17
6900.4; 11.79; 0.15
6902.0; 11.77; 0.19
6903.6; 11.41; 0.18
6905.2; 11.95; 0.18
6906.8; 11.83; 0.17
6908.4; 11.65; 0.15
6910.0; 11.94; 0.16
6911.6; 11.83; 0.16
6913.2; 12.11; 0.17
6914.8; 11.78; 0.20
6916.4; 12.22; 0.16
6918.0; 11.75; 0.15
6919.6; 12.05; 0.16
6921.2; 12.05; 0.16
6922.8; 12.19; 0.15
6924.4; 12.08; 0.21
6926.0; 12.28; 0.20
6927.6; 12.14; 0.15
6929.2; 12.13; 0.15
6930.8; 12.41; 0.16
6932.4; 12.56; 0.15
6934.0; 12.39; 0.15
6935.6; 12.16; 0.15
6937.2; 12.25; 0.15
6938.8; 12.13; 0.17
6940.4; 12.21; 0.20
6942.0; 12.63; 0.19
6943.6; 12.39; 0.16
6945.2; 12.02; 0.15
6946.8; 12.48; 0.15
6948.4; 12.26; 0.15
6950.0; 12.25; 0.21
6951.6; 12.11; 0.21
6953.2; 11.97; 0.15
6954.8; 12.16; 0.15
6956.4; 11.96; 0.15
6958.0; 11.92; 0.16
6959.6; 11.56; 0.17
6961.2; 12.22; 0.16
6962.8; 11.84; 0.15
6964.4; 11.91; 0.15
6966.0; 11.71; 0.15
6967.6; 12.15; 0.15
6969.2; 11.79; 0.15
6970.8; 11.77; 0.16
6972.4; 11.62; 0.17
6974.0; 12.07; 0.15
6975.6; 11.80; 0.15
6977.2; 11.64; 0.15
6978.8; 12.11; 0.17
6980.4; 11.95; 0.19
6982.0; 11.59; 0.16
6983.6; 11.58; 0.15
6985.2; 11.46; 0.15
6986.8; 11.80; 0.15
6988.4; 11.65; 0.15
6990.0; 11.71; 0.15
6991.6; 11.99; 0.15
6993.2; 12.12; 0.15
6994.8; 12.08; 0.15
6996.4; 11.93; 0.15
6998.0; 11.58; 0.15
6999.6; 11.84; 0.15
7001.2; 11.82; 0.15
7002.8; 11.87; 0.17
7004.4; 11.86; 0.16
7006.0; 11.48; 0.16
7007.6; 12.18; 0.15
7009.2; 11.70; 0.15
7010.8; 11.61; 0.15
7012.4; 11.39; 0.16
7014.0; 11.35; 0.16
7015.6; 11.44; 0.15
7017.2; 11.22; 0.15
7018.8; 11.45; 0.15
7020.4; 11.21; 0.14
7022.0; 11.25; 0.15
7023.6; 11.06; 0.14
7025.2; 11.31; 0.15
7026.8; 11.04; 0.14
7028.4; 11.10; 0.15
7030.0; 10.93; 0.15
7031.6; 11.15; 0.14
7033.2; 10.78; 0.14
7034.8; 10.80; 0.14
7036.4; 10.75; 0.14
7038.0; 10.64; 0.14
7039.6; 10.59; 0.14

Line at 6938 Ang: C III] 1909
